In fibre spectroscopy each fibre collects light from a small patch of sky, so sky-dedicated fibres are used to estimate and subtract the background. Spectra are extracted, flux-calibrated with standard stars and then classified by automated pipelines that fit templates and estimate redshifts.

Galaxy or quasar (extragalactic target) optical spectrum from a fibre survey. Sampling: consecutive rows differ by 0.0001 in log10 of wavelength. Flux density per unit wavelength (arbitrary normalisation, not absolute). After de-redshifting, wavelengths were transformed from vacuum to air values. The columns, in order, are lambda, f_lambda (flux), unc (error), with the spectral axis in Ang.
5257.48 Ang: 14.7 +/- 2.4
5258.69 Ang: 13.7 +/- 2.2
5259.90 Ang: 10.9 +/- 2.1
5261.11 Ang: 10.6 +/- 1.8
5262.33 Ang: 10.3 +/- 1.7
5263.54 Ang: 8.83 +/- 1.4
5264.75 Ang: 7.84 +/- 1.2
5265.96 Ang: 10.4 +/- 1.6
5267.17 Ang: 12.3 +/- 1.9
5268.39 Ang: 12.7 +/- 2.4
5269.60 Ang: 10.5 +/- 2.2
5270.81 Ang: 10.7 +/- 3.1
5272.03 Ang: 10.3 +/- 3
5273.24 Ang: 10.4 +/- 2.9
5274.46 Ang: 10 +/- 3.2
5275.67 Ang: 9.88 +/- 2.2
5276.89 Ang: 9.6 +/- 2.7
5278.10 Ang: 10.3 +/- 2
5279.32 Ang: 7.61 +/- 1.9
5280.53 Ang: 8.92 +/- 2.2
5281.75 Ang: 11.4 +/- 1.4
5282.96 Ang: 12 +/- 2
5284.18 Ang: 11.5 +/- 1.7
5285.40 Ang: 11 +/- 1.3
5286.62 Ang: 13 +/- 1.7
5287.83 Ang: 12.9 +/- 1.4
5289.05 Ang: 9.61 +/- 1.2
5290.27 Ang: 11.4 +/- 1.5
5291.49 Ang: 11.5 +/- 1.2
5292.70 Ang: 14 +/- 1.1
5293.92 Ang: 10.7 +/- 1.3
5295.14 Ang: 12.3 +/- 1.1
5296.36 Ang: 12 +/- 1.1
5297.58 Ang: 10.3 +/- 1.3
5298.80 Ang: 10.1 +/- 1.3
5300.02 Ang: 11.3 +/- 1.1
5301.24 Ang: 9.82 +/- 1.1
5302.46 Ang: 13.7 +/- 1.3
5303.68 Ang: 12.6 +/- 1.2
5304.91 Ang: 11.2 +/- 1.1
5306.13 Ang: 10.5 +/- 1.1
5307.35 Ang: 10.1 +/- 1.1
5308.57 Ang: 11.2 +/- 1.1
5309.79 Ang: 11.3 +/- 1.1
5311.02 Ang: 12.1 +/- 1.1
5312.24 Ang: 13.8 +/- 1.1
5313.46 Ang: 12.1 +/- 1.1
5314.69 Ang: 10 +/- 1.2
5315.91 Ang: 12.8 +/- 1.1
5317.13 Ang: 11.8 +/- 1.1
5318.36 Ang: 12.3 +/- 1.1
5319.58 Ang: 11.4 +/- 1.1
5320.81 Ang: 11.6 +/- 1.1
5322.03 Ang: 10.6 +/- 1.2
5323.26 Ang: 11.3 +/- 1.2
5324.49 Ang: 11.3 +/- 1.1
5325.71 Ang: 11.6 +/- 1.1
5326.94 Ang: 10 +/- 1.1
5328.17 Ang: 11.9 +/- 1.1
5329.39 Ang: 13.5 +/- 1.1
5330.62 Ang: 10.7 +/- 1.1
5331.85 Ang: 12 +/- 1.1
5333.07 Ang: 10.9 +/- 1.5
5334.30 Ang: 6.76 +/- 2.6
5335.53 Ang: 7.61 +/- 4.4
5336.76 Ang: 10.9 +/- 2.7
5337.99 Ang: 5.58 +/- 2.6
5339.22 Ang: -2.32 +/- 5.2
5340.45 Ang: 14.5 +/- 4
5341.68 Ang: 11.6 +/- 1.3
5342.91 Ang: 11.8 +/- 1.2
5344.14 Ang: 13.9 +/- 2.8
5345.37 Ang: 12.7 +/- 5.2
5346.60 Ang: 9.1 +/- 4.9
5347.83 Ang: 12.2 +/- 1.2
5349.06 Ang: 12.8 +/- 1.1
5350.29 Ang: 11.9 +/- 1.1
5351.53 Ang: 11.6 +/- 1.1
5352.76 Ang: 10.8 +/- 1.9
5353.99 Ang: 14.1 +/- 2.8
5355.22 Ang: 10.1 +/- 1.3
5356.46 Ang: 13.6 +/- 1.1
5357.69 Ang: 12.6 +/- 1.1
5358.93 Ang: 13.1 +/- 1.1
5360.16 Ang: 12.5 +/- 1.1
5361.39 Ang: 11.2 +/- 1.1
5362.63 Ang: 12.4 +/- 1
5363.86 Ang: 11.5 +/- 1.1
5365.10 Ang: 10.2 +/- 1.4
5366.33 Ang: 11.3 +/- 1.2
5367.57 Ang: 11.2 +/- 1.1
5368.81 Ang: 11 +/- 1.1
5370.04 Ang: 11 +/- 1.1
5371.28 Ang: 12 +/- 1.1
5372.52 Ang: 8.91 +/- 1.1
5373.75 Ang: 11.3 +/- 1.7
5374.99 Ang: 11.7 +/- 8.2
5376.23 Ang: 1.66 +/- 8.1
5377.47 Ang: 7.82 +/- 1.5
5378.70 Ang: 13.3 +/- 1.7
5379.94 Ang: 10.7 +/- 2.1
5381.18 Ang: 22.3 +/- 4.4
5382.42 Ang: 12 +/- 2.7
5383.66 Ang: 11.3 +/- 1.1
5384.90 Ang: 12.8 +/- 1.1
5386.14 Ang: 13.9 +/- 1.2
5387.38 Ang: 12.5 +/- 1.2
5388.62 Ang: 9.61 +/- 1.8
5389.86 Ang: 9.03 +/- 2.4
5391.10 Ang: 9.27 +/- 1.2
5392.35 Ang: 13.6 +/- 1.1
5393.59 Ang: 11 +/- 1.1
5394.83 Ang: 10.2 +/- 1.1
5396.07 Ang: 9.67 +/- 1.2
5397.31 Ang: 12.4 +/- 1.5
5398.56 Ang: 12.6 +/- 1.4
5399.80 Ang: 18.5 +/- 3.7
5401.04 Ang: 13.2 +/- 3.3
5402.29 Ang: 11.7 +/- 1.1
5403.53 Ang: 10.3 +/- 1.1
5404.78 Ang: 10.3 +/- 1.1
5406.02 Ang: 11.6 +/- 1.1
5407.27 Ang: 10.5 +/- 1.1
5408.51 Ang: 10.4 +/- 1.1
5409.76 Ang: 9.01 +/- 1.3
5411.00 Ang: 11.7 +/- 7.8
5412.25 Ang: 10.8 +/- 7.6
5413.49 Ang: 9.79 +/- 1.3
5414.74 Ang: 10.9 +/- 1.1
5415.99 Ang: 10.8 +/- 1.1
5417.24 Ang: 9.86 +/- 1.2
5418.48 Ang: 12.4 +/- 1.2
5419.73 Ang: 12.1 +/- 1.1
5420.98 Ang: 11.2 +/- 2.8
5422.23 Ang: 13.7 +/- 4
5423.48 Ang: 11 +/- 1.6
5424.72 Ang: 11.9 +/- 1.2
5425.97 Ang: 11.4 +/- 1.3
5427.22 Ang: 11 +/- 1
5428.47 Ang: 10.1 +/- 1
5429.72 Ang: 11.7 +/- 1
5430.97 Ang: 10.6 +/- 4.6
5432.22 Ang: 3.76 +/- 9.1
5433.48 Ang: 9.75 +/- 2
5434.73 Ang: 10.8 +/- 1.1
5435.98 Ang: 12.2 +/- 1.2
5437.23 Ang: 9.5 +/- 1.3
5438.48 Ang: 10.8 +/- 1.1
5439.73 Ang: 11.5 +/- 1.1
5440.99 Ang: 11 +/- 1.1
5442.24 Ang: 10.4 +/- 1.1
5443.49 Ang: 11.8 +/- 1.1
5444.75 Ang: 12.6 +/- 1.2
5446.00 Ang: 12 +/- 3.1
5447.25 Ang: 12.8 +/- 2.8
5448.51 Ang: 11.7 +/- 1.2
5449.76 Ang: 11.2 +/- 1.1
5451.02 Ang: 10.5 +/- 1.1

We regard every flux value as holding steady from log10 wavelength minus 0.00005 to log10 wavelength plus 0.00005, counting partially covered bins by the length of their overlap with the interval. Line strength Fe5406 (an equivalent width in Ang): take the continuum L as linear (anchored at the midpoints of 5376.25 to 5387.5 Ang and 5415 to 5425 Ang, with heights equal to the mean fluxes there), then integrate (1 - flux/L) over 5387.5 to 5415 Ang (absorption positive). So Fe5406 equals 1.8 Ang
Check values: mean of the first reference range 12.4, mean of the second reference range 11.6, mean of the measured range 11.2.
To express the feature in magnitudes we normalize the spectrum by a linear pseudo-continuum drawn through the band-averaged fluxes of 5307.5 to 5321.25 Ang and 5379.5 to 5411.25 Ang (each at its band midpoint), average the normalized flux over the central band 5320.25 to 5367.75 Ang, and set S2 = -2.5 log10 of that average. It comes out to 0.08 mag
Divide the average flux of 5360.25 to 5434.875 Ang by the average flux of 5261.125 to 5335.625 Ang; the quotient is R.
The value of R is 1.0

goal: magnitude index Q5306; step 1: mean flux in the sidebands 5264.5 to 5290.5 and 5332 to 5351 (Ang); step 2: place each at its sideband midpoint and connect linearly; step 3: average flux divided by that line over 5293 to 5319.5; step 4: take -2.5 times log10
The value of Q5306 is -0.11 mag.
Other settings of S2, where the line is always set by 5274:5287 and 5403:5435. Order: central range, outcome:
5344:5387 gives -0.11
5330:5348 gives 0.08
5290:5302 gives -0.09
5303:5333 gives -0.11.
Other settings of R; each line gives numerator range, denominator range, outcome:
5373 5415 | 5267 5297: 1.03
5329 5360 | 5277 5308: 0.97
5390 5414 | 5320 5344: 1.12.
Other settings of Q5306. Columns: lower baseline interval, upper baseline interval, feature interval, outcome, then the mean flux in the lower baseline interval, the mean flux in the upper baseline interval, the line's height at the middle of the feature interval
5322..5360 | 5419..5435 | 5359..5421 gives -0.05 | 11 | 10.7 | 10.8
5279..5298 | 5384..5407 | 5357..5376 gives 0.04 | 11.3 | 11.8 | 11.6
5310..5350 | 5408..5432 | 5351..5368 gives -0.09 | 10.9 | 11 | 10.9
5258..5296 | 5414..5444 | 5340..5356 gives -0.11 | 10.9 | 10.8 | 10.9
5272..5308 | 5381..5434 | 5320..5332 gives -0.03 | 11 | 11.4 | 11.1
